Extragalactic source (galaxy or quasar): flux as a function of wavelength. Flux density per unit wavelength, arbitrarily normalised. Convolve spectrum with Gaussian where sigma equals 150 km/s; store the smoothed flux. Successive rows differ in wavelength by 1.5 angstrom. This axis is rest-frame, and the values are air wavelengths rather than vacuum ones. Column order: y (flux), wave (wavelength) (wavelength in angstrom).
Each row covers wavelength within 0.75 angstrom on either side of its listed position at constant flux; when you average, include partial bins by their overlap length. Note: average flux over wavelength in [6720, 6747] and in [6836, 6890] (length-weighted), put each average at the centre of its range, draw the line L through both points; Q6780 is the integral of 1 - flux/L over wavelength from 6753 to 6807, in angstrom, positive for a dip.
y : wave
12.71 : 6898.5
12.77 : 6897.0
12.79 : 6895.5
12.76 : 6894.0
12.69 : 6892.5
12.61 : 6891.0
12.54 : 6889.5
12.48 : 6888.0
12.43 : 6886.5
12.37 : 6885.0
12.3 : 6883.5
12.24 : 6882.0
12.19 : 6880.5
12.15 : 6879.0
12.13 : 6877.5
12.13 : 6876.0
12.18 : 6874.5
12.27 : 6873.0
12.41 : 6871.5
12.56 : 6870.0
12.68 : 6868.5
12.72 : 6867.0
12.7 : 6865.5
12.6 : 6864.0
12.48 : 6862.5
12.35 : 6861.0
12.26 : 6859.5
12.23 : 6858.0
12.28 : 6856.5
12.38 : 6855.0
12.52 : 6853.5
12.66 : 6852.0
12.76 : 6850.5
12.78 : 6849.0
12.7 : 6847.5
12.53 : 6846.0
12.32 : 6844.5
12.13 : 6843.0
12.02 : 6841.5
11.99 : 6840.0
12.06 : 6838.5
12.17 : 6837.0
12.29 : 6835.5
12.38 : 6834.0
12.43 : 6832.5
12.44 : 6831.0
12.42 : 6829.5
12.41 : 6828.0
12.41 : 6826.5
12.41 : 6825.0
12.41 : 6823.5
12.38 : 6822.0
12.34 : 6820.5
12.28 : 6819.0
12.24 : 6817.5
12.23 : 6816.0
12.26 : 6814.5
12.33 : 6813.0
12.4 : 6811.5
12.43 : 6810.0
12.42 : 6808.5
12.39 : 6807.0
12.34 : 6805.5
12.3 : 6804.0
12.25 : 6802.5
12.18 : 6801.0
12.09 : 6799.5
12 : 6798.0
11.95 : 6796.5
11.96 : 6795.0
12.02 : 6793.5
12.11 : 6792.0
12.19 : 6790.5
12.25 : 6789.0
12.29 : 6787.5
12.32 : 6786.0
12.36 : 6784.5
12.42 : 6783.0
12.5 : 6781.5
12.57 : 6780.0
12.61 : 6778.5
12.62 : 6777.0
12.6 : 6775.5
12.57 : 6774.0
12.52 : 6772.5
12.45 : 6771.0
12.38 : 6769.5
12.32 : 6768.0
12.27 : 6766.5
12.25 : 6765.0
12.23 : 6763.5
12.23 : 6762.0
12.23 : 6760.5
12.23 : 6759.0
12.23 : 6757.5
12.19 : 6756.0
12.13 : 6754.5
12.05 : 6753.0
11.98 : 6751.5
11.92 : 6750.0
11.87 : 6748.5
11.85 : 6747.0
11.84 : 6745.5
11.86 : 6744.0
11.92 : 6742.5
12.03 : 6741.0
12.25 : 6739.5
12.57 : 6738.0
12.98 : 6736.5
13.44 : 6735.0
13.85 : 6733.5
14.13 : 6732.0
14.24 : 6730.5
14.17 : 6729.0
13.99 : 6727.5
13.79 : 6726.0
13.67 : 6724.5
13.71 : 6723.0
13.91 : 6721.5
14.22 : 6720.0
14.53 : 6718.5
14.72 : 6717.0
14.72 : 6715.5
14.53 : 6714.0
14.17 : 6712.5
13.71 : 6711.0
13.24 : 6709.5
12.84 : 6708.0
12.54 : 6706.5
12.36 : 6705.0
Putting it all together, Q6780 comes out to 2.55 angstrom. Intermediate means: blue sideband 13.2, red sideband 12.4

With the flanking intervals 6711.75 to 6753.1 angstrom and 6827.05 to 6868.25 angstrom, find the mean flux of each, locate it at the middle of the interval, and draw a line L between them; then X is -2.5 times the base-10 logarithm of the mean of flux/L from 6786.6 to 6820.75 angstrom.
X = 0.044 mag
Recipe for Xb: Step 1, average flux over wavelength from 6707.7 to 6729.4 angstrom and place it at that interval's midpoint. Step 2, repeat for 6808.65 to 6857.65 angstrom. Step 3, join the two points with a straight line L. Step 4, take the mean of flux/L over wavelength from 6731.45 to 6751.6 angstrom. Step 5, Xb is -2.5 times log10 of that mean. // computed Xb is 0.10 mag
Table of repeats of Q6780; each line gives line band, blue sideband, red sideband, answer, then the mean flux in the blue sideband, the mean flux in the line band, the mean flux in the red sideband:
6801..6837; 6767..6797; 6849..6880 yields 0.11 angstrom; 12.4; 12.3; 12.4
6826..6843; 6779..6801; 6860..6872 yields 0.21 angstrom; 12.2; 12.3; 12.6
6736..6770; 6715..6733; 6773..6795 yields 2.87 angstrom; 14.1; 12.2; 12.4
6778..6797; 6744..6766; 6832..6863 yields -0.14 angstrom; 12.1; 12.3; 12.4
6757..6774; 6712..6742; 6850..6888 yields 1.37 angstrom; 13.8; 12.3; 12.4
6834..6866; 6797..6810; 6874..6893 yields -0.22 angstrom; 12.3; 12.4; 12.3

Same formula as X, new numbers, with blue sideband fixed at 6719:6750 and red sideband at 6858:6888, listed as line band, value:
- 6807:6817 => 0.03 mag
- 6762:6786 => 0.04 mag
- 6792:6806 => 0.06 mag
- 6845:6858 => -0.01 mag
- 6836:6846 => 0.03 mag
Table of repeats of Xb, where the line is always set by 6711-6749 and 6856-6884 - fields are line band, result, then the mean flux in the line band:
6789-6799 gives 0.08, 12.1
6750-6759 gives 0.10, 12.1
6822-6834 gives 0.02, 12.4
